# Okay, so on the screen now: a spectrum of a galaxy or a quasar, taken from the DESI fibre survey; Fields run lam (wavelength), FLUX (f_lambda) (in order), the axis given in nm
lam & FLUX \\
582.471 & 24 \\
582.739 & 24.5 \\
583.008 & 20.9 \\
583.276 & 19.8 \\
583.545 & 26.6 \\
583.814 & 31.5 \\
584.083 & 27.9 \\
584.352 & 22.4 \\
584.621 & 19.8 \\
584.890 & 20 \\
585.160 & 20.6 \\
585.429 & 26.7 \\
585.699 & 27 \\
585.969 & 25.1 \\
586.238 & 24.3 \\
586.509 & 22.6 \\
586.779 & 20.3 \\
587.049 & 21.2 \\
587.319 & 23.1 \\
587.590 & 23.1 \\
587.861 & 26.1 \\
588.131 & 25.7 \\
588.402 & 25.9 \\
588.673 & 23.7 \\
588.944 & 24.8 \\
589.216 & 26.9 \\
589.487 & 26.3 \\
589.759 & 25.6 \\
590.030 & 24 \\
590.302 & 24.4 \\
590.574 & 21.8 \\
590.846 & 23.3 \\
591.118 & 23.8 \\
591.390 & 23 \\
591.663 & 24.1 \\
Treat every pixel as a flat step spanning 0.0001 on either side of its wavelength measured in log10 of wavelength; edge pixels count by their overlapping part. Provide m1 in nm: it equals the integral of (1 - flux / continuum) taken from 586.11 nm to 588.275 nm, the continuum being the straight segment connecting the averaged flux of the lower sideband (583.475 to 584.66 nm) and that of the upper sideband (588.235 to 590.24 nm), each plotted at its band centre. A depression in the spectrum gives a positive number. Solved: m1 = 0.19 nm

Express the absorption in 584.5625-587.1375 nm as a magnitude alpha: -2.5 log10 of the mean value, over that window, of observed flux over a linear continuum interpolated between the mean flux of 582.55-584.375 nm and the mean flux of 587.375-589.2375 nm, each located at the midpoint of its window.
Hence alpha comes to 0.09 mag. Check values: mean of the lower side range 24.9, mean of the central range 22.9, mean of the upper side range 25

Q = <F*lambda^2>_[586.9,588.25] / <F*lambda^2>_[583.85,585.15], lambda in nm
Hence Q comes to 1.04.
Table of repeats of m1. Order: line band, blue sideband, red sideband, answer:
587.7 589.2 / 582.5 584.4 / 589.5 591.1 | -0.07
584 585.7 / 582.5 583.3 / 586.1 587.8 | -0.05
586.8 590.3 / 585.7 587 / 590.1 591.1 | -0.18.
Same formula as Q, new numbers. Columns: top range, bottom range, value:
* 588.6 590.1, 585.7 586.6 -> 1.05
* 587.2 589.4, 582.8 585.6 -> 1.07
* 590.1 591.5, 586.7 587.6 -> 1.08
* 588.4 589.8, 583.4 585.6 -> 1.06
